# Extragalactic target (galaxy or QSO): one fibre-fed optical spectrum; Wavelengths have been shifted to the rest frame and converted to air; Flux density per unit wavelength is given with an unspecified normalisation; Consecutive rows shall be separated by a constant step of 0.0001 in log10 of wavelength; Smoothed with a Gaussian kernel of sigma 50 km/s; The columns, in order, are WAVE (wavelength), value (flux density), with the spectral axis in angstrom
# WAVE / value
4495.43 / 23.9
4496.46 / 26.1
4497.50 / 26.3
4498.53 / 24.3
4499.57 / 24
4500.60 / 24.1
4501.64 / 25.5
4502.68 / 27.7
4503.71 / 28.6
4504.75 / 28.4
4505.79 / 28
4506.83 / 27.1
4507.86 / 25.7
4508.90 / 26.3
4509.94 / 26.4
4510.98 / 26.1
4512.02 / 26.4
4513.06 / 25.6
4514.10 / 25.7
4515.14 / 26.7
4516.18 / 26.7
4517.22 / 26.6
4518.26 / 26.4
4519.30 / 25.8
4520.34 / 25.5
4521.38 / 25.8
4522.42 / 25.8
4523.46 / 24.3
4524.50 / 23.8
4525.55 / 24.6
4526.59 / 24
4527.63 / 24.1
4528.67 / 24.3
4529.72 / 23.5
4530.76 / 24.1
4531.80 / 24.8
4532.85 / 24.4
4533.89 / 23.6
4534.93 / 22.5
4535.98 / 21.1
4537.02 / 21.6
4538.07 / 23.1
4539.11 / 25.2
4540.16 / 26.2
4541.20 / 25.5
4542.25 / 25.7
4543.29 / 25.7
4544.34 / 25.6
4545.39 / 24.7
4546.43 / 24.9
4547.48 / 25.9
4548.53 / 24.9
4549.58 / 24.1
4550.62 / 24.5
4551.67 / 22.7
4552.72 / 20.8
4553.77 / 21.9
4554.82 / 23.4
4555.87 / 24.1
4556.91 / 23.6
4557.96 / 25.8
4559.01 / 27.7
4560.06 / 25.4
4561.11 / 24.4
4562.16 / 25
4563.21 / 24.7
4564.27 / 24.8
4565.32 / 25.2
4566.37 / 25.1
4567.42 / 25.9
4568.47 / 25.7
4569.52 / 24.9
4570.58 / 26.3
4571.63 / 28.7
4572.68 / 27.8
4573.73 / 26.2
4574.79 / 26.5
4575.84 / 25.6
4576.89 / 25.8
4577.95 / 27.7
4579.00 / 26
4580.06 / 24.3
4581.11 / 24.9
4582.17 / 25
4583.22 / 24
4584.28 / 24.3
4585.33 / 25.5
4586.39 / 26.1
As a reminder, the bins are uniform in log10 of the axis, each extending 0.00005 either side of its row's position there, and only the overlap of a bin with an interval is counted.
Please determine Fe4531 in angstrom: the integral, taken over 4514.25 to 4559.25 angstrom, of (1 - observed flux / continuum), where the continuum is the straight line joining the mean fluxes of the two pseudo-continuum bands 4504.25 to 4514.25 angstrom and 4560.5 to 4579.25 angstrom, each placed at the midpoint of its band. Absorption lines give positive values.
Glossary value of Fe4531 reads 2.96 angstrom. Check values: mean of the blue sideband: 26.6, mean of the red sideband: 25.9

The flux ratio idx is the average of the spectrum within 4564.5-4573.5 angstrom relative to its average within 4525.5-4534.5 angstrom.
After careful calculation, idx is 1.08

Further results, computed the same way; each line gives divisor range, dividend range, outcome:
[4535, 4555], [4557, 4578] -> 1.08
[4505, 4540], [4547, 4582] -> 1.00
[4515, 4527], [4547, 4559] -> 0.94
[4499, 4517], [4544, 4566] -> 0.93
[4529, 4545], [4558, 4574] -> 1.07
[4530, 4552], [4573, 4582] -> 1.06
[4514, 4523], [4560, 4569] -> 0.96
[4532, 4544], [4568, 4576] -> 1.10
